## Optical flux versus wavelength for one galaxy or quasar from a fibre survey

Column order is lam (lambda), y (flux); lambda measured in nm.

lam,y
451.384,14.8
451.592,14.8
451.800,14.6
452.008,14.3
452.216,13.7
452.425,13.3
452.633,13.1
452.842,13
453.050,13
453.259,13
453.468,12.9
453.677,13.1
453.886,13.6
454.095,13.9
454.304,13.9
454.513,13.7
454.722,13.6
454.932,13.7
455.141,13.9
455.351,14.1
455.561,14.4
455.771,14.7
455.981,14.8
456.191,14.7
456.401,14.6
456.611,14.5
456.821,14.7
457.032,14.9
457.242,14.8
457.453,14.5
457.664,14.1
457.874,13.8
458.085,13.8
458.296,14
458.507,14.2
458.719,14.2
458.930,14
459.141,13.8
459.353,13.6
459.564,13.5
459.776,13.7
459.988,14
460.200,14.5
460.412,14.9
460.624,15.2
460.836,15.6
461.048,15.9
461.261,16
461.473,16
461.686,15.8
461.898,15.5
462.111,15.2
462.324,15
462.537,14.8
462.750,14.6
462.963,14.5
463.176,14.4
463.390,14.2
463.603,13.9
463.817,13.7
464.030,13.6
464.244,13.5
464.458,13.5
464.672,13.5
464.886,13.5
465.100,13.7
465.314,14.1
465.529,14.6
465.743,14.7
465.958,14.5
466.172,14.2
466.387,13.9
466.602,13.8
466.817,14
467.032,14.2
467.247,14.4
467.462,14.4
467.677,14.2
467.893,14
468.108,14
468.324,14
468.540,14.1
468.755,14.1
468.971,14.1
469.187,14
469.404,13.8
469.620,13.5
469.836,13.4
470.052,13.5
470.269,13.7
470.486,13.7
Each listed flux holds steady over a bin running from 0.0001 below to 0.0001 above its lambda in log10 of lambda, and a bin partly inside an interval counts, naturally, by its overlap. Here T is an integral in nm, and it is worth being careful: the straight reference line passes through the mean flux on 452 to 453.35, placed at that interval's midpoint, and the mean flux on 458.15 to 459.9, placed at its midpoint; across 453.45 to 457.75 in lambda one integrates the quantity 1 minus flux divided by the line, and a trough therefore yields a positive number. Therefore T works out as -0.20 nm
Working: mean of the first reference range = 13.3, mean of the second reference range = 13.9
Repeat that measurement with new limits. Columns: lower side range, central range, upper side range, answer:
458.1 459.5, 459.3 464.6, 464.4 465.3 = -0.32 nm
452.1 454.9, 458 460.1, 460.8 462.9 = 0.12 nm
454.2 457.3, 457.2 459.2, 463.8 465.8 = 0.01 nm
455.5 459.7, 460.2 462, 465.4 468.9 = -0.16 nm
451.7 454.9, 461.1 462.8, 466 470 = -0.20 nm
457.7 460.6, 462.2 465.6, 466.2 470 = -0.01 nm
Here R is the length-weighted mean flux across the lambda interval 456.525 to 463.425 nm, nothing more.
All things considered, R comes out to 14.6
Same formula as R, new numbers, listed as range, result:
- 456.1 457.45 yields 14.7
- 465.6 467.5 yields 14.2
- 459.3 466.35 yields 14.5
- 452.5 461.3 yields 14.1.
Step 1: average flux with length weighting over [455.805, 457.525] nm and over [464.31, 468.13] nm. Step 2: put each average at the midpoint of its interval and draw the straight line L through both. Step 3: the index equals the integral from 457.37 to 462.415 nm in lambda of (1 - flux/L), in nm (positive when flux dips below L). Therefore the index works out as -0.05 nm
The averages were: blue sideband 14.7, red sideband 14.1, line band 14.6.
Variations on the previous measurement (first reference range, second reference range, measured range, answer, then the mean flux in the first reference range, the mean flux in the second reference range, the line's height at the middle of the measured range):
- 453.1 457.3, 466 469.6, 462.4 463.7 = -0.03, 14.1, 14.1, 14.1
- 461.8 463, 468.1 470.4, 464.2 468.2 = 0.08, 15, 13.8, 14.3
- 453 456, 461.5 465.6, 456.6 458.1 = -0.05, 13.7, 14.3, 13.9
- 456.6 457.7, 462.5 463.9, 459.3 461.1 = -0.01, 14.6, 14.3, 14.4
